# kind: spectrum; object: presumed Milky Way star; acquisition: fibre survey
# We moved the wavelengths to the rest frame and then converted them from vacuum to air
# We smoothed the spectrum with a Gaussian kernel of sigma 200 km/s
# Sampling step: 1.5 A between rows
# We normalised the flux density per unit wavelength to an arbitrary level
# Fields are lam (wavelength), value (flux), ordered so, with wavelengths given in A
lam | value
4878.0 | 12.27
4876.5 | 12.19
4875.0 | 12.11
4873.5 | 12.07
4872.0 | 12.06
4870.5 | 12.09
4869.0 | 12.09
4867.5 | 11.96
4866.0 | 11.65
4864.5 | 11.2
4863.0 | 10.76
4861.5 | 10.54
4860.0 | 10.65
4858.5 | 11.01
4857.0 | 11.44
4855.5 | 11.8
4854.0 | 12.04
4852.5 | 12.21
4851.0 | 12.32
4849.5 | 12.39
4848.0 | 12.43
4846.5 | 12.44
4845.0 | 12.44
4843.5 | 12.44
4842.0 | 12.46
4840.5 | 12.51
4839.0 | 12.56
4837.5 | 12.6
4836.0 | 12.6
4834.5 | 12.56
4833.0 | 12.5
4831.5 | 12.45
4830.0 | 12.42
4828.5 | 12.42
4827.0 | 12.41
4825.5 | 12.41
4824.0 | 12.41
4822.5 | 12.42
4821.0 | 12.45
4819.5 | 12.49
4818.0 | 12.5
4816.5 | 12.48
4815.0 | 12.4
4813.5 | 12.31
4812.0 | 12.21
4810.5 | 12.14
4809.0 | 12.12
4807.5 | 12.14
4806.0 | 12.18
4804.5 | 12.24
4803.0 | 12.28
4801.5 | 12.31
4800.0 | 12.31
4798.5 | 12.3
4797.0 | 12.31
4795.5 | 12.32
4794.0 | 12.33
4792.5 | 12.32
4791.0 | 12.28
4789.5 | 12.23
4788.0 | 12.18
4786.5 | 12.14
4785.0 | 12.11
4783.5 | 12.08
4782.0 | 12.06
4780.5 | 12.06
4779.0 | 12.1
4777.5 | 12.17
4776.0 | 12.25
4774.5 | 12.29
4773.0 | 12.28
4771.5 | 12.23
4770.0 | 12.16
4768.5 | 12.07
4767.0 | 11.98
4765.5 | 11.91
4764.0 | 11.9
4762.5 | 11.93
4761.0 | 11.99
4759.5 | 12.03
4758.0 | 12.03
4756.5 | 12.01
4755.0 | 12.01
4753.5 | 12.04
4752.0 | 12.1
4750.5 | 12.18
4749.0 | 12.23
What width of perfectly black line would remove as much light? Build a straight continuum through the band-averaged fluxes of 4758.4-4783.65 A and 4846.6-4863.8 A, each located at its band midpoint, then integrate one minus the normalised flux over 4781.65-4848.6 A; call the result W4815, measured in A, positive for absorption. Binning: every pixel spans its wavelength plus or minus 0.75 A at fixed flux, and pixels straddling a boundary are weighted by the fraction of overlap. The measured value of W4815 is -2.9 A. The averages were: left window 12.1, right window 11.6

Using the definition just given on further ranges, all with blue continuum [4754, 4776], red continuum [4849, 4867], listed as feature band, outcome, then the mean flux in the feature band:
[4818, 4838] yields -1.36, 12.5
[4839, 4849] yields -0.76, 12.5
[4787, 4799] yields -0.39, 12.3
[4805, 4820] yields -0.66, 12.3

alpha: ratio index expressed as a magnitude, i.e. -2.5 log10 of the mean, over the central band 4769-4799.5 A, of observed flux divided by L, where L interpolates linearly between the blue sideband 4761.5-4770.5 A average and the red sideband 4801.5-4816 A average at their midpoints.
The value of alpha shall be -0.01 mag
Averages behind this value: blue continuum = 12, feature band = 12.2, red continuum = 12.2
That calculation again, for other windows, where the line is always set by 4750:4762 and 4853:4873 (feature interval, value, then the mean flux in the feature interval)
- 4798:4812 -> -0.039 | 12.2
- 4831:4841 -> -0.081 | 12.5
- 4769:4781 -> -0.022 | 12.2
